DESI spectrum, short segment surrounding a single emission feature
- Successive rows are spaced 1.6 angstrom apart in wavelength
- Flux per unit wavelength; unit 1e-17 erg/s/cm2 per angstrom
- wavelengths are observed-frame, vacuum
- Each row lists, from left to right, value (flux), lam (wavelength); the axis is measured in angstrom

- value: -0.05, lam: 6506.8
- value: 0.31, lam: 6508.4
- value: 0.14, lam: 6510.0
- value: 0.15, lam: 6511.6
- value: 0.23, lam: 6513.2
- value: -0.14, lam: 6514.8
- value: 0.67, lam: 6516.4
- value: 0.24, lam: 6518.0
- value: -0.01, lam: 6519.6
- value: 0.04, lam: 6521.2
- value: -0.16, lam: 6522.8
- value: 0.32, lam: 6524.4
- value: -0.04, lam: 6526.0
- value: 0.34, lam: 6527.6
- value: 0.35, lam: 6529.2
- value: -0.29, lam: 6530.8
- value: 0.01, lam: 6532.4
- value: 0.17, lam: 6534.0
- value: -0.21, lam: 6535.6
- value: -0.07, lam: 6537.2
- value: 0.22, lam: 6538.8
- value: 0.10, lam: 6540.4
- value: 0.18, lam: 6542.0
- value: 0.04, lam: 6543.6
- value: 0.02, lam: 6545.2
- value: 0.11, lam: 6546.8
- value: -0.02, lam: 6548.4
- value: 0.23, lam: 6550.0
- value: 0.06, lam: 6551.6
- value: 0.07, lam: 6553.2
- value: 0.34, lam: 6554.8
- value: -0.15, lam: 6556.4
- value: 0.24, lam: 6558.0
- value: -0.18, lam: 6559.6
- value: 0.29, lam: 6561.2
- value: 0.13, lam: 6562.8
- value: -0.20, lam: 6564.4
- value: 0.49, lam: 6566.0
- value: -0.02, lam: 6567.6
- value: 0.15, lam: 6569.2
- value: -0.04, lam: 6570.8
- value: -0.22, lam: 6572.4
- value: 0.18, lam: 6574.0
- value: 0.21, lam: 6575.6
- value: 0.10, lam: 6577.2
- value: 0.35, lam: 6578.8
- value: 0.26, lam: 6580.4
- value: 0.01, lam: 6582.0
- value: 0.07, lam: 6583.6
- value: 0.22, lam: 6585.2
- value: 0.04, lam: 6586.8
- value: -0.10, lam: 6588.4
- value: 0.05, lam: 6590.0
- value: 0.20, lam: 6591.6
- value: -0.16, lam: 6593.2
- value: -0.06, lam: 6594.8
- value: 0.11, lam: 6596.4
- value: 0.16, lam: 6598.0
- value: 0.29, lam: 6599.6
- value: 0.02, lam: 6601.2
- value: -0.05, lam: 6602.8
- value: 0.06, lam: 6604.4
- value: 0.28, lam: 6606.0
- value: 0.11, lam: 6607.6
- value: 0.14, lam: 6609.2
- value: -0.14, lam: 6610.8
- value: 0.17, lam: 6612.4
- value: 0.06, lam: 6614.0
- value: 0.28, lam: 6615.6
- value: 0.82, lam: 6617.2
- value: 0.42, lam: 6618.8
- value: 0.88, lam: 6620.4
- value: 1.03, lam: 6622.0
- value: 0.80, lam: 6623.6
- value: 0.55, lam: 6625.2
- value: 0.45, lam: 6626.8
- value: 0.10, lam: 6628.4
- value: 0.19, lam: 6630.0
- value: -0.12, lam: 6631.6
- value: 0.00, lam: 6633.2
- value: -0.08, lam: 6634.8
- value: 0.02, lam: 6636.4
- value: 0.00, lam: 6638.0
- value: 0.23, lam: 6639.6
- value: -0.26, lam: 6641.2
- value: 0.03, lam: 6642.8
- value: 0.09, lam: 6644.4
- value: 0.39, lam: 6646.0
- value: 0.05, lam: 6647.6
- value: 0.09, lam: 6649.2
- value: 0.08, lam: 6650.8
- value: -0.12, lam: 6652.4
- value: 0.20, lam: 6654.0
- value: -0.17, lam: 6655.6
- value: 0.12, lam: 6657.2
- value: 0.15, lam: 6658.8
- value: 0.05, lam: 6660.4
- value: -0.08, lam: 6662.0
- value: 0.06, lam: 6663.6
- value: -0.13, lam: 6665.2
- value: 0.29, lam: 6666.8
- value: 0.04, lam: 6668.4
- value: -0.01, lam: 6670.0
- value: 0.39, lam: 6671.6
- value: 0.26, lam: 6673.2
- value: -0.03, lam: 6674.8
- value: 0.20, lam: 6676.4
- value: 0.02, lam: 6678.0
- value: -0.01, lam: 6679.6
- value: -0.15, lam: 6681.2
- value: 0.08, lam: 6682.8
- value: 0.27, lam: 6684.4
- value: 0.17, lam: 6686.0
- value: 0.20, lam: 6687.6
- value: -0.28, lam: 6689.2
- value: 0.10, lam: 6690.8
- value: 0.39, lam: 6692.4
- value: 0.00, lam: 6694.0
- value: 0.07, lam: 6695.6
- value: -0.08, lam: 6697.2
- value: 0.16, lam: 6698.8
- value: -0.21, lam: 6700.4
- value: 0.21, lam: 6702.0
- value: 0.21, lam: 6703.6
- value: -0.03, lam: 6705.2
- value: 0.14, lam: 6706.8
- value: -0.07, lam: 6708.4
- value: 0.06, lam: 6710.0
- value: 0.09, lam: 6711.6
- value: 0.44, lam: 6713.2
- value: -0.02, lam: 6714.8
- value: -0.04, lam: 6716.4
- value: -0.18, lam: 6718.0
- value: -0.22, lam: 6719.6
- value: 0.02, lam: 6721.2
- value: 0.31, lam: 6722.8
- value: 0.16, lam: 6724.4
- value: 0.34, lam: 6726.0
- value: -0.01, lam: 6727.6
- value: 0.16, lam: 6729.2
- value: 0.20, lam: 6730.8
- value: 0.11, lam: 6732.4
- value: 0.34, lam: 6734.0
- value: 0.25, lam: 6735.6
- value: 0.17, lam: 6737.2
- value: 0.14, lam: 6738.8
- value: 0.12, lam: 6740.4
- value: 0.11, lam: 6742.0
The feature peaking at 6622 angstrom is [O II] 3727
